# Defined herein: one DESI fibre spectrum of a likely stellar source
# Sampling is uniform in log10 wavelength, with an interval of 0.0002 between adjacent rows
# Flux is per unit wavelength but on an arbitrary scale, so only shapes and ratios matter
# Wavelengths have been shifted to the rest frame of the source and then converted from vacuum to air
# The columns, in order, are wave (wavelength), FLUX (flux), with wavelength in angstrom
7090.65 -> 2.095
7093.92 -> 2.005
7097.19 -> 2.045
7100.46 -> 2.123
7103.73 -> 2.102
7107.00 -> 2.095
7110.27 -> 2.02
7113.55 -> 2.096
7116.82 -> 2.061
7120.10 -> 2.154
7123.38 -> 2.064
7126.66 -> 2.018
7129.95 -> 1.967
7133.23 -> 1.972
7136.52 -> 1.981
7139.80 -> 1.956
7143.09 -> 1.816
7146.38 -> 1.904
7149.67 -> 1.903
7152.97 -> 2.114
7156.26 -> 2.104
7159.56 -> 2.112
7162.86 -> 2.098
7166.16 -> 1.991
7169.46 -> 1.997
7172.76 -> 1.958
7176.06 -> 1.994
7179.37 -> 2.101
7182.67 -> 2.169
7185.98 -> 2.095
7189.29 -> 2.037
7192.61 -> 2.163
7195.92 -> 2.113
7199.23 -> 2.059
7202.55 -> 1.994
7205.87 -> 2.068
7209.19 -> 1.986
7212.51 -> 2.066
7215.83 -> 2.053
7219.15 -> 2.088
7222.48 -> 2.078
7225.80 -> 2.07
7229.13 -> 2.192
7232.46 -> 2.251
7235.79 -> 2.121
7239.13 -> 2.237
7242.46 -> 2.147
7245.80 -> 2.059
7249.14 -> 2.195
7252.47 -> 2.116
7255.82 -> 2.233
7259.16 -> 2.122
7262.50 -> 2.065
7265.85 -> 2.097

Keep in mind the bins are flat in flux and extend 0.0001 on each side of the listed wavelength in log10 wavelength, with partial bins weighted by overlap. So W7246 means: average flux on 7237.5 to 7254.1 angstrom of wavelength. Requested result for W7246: 2.15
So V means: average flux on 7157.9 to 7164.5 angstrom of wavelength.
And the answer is 2.1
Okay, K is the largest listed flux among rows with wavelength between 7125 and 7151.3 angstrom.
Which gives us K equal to 2.018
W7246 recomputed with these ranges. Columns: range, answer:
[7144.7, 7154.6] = 1.97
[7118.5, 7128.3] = 2.08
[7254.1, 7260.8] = 2.18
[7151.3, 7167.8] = 2.08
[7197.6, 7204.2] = 2.03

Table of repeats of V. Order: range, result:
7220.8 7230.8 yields 2.11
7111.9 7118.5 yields 2.08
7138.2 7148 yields 1.89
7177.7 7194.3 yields 2.11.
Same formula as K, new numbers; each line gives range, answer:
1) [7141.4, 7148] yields 1.904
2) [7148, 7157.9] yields 2.114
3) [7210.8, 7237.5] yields 2.251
